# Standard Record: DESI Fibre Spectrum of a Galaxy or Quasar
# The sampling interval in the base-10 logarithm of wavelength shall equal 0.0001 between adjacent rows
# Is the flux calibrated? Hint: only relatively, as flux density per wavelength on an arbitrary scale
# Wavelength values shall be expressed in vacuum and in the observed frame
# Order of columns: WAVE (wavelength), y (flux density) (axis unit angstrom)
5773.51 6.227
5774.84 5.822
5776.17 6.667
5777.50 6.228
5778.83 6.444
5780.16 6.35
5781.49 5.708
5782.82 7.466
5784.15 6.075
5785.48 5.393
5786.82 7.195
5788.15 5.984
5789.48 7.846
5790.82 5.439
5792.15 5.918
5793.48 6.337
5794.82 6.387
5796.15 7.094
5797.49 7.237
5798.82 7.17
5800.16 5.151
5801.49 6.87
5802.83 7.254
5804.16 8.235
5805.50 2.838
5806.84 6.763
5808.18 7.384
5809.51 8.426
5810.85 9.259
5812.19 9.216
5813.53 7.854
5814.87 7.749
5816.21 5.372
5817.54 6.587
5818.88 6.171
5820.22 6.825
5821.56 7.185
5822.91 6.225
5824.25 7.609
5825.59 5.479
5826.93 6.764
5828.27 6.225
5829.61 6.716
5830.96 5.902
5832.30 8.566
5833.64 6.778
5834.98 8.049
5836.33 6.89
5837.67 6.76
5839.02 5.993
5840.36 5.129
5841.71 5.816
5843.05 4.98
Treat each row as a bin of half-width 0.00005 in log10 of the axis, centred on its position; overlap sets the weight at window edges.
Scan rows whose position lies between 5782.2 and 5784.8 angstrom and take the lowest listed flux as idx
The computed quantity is 6.075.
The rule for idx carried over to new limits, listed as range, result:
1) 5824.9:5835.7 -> 5.479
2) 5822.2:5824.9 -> 6.225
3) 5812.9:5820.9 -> 5.372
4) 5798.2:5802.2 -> 5.151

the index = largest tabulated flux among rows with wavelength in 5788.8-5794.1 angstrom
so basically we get 7.846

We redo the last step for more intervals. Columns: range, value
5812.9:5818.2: 7.854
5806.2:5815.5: 9.259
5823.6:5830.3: 7.609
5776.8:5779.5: 6.444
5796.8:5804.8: 8.235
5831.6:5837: 8.566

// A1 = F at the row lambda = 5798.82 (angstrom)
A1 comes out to 7.17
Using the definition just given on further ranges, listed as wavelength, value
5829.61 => 6.716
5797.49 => 7.237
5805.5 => 2.838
